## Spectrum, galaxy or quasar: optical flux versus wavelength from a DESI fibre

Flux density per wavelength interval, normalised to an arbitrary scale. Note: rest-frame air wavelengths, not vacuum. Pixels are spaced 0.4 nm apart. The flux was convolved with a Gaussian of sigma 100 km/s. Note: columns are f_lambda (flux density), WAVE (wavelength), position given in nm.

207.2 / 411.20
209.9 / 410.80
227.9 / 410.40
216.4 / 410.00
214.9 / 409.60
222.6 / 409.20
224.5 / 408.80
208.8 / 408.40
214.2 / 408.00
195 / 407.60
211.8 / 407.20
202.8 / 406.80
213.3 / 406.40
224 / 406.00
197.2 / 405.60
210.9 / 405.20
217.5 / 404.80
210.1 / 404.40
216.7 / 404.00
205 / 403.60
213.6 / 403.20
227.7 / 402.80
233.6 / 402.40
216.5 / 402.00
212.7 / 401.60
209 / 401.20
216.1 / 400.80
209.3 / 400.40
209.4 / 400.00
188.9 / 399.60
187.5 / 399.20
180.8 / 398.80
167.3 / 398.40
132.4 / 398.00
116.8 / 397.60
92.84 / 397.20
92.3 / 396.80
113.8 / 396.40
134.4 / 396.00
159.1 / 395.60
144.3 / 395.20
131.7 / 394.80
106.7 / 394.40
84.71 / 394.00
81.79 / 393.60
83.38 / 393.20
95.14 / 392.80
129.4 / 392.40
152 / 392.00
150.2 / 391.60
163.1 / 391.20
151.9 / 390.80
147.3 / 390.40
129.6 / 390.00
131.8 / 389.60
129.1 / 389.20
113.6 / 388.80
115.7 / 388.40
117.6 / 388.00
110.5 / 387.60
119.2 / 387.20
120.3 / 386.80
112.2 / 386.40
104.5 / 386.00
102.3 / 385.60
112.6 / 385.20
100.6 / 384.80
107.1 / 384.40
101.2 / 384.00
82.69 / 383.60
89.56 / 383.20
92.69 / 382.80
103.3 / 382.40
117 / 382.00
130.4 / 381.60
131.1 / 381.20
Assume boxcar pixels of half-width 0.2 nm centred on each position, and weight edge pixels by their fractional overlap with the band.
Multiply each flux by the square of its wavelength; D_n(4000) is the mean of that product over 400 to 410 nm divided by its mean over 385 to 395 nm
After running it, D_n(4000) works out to 1.92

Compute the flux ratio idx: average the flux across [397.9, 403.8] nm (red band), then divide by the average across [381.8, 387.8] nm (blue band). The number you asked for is 1.9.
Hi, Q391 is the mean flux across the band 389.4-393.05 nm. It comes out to 138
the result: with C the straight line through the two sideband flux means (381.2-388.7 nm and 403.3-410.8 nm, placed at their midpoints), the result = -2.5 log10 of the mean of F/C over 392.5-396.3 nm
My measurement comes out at 0.33 mag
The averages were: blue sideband 108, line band 114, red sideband 213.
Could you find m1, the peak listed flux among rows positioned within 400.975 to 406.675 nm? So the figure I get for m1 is 233.6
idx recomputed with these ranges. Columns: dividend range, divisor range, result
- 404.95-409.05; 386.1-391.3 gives 1.66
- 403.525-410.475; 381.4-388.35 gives 1.98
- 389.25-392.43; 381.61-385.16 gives 1.42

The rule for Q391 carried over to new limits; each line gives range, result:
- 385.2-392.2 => 127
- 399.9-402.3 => 213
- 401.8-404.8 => 218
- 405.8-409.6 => 213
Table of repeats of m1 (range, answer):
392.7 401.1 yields 216.1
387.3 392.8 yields 163.1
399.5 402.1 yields 216.5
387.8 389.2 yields 129.1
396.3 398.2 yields 132.4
